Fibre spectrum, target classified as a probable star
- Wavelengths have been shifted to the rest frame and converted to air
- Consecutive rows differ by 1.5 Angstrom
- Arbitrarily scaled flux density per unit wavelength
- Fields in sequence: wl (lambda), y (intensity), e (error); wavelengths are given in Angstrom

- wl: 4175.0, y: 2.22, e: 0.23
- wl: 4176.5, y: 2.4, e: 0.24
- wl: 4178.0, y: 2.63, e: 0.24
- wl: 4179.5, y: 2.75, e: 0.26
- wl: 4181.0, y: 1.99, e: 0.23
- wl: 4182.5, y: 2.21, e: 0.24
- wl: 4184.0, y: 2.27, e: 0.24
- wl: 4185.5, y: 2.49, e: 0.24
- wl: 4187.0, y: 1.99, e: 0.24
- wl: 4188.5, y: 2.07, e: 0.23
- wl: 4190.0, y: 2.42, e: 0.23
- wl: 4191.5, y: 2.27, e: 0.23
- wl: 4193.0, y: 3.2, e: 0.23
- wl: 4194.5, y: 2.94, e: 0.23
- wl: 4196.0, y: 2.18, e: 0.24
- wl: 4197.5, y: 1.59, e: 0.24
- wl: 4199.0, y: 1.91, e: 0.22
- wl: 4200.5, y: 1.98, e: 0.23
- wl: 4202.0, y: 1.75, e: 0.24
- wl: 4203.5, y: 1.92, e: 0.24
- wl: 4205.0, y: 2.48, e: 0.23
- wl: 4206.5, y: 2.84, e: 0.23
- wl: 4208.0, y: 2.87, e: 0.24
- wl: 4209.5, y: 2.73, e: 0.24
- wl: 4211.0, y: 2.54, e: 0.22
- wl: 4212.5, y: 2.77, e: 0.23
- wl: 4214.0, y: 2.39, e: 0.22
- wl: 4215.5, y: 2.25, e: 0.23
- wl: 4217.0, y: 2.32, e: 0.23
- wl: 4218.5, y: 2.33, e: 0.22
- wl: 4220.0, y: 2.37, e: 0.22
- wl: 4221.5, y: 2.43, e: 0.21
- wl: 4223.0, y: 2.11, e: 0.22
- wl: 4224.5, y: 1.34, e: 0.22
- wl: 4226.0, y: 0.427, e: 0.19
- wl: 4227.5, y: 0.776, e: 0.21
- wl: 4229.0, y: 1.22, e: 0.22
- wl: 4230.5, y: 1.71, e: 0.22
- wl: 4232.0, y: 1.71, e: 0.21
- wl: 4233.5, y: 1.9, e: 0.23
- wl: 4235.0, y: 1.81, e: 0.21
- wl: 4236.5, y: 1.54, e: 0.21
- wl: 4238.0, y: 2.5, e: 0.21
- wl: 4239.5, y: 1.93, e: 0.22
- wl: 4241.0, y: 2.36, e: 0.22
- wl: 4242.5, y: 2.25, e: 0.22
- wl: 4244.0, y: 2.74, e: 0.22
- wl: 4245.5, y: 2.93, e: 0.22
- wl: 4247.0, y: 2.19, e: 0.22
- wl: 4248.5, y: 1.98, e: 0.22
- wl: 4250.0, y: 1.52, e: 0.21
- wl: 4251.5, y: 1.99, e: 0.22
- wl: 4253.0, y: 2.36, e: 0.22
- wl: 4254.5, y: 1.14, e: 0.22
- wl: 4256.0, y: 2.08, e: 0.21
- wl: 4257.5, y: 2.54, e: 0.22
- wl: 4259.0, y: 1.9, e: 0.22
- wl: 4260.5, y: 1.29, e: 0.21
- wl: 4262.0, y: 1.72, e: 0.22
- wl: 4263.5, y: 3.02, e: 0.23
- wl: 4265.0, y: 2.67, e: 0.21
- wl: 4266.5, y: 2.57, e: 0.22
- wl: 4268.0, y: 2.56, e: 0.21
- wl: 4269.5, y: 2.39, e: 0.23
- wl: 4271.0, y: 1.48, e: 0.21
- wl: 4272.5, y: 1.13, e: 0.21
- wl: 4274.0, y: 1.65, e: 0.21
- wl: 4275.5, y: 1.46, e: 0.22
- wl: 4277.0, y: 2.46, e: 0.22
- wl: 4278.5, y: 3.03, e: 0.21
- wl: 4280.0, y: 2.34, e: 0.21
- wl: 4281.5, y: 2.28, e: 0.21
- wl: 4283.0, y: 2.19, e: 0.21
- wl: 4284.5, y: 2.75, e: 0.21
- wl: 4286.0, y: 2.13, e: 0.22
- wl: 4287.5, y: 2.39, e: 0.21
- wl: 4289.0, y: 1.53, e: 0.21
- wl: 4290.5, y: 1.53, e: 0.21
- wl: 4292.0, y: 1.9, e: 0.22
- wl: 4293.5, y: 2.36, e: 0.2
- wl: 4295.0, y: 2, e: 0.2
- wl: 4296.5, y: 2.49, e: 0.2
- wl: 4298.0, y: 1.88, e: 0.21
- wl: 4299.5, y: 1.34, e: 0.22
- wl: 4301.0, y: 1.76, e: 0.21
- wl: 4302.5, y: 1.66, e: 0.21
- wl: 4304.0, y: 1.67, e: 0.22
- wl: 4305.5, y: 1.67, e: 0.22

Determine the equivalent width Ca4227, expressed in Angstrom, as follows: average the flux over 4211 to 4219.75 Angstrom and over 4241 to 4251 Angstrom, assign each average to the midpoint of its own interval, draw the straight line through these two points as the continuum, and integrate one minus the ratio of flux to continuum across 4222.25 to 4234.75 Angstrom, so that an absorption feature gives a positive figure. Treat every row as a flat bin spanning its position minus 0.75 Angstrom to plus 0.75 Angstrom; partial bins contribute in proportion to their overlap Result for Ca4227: 5.0 Angstrom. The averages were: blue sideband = 2.42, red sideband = 2.27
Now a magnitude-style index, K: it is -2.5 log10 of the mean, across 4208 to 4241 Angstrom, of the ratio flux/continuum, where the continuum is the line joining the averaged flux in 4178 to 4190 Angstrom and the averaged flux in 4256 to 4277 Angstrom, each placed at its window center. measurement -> 0.10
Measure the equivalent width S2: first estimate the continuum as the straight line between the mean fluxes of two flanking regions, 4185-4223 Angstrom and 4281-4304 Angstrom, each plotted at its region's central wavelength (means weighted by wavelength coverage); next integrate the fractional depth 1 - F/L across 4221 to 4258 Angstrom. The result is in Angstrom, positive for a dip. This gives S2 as 5.3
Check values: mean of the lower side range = 2.36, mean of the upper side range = 2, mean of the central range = 1.89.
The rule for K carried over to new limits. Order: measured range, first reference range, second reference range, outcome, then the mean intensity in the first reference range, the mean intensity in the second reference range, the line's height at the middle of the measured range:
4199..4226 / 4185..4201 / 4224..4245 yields -0.11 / 2.28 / 1.75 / 2.03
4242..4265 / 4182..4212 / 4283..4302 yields 0.01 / 2.34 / 2.01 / 2.14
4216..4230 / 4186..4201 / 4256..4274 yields 0.27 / 2.26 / 2.09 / 2.19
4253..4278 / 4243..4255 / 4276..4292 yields 0.08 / 2.13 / 2.23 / 2.18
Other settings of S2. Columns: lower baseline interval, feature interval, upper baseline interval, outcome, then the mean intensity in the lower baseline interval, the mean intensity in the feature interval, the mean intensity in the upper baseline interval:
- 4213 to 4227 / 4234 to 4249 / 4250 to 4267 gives -1.3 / 1.99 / 2.22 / 2.08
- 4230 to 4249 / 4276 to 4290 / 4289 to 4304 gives -2.9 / 2.13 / 2.31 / 1.85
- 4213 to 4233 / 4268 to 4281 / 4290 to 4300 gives -0.8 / 1.81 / 2.03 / 1.95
